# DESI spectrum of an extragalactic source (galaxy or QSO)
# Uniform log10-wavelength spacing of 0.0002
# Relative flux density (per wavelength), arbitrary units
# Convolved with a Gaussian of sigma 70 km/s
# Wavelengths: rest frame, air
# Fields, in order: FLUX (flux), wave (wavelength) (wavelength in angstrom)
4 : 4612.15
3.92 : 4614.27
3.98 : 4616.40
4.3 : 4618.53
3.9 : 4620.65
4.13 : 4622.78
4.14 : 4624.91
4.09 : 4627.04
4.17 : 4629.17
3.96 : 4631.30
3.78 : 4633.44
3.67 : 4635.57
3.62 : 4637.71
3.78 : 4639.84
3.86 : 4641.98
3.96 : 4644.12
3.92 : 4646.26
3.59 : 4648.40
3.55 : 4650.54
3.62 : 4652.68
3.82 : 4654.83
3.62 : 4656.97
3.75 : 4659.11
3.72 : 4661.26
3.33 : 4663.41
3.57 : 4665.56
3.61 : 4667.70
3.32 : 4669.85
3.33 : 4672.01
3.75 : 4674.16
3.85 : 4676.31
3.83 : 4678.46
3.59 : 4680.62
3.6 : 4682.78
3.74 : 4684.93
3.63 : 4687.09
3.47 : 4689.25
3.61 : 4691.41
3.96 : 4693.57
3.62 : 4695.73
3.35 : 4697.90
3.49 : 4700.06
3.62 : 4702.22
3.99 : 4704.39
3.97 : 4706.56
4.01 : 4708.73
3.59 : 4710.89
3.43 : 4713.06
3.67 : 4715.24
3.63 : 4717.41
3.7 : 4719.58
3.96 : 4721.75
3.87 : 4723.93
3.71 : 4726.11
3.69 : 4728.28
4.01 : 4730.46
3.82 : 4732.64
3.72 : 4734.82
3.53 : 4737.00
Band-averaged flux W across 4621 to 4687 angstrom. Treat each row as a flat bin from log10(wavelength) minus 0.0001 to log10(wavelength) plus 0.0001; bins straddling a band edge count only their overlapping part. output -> 3.74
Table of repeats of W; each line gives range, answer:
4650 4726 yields 3.66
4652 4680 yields 3.62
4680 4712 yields 3.68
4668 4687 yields 3.63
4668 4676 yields 3.52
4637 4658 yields 3.74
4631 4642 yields 3.76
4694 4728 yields 3.71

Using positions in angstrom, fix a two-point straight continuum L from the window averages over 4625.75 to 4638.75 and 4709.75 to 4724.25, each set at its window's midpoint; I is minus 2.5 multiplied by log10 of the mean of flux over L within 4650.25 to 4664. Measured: 0.05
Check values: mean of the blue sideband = 3.89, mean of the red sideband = 3.69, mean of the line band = 3.64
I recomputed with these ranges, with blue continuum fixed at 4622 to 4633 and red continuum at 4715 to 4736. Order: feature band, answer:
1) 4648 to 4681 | 0.100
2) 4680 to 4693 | 0.080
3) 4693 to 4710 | 0.031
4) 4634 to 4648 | 0.068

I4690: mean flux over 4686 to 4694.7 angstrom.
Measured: 3.67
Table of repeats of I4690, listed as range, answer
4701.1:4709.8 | 3.89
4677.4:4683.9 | 3.67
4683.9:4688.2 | 3.68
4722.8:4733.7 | 3.82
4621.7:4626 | 4.13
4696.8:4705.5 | 3.61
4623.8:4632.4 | 4.09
